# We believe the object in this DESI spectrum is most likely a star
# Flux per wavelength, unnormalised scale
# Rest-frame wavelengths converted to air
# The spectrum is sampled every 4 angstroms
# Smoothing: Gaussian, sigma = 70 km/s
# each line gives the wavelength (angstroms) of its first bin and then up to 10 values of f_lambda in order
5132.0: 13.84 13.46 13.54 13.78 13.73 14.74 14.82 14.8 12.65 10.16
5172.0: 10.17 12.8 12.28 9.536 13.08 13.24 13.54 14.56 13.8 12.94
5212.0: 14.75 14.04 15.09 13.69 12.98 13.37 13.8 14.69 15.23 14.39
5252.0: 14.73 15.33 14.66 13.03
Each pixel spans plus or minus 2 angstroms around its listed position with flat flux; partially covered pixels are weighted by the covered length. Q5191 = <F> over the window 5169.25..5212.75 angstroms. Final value 12.7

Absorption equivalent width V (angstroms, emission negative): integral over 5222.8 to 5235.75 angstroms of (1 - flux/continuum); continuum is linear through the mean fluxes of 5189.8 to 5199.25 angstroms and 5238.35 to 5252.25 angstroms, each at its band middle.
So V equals 0.89 angstroms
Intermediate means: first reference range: 13.5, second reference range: 14.8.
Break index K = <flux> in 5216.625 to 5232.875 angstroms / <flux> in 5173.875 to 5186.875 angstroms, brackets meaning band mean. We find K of 1.19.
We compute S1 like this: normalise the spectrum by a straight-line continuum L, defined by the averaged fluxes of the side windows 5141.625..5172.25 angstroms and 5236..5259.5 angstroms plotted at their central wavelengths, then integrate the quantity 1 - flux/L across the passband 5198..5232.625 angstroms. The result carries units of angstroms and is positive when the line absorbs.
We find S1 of 0.7 angstroms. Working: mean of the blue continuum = 13.3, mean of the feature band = 13.9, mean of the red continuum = 14.8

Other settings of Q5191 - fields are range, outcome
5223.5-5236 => 13.4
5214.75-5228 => 14.1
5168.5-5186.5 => 11.2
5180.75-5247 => 13.6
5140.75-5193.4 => 12.8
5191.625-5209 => 13.7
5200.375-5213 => 13.9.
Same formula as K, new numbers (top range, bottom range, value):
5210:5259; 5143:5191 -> 1.13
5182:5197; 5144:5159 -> 0.85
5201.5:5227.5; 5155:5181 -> 1.12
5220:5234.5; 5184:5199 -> 1.06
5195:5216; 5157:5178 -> 1.14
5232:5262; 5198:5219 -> 1.04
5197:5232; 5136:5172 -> 1.04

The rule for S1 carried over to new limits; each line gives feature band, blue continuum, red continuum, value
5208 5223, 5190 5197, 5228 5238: -1.0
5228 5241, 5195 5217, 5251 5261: 0.7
